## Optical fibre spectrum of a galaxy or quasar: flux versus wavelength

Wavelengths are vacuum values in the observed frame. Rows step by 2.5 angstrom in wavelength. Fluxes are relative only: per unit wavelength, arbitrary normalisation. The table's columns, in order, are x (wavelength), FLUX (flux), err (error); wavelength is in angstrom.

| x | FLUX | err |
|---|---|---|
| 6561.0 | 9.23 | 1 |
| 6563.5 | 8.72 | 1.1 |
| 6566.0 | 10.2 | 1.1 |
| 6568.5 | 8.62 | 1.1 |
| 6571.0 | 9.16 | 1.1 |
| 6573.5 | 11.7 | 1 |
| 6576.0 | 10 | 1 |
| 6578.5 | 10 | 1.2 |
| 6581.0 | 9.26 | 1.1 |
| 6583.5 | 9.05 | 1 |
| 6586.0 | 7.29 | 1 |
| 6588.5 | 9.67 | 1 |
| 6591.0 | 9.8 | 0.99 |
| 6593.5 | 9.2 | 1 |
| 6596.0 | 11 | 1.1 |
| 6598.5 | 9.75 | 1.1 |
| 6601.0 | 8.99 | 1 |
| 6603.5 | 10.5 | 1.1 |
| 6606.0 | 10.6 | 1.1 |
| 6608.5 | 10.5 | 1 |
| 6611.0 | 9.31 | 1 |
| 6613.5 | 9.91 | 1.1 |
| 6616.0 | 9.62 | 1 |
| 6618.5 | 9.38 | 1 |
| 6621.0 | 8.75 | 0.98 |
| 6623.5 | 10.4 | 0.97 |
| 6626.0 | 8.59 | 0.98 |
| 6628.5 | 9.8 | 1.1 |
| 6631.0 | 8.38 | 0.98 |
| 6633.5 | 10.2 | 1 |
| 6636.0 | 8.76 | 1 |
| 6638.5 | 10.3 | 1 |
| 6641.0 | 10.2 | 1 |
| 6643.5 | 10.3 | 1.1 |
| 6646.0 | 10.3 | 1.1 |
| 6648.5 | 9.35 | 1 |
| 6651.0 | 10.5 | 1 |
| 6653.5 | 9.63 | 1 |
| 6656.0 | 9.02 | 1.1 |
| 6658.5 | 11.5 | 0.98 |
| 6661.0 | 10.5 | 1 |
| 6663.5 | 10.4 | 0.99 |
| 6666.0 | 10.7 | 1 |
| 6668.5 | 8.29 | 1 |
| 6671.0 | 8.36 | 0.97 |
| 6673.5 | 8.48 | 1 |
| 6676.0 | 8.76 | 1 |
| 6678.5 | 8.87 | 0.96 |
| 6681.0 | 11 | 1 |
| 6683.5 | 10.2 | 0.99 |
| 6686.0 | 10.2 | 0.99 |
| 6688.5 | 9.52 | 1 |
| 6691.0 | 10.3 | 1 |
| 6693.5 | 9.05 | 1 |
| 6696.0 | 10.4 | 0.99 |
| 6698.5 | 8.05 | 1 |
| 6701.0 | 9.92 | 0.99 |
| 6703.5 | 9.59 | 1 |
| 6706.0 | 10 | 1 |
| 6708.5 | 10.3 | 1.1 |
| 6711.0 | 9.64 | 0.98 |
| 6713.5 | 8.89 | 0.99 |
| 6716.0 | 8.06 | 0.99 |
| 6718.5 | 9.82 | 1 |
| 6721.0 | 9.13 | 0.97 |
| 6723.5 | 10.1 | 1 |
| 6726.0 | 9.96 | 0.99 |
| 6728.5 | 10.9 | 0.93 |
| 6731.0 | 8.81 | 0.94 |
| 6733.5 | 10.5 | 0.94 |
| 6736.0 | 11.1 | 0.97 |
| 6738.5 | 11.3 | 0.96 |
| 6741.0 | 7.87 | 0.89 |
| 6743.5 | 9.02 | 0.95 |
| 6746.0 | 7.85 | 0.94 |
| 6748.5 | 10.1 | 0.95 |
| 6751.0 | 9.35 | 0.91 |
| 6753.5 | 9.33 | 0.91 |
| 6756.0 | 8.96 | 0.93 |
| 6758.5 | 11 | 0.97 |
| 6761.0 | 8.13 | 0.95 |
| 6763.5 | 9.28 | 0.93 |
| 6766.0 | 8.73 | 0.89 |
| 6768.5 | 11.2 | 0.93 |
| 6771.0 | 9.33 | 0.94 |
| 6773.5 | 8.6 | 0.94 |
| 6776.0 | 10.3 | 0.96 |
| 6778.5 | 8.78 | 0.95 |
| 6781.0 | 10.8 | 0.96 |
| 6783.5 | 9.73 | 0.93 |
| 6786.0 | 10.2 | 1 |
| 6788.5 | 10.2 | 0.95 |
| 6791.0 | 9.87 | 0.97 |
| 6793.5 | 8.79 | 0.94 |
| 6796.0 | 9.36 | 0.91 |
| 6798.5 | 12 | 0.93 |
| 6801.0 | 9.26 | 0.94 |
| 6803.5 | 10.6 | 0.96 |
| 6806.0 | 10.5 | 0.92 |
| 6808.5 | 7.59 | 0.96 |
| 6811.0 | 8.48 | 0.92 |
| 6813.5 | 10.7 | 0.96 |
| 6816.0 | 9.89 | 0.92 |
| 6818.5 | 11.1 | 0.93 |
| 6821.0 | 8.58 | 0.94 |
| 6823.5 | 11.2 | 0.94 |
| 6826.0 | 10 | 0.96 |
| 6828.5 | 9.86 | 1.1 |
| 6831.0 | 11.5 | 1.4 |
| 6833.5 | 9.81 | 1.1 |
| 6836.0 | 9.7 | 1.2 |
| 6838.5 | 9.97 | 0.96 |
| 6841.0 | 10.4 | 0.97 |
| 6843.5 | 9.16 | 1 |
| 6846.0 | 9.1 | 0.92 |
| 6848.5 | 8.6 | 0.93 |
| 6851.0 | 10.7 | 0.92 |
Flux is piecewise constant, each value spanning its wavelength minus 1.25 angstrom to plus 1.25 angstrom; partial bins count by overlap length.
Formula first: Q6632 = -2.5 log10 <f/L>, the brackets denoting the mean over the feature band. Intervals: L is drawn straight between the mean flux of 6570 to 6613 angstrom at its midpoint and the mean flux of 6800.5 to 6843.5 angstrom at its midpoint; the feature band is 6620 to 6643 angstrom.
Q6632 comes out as 0.030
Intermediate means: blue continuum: 9.76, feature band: 9.52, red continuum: 9.94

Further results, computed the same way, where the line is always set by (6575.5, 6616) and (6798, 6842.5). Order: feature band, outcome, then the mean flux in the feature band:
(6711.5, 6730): 0.04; 9.54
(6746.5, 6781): 0.05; 9.48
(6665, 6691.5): 0.04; 9.48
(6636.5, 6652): -0.04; 10.1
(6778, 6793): 0.00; 9.93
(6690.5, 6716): 0.04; 9.52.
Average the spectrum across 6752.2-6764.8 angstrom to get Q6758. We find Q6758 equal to 9.34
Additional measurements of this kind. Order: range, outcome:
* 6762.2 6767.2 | 9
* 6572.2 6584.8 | 9.99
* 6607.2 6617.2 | 9.84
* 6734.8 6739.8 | 11.2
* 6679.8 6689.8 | 10.2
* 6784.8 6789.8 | 10.2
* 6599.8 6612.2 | 9.99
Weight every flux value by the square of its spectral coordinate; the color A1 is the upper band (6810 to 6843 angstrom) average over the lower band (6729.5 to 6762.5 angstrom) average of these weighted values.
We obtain 1.09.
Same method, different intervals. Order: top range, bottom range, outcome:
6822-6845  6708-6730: 1.09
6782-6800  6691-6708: 1.07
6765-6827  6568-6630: 1.08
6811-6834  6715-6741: 1.06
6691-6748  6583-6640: 1.03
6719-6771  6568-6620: 1.04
